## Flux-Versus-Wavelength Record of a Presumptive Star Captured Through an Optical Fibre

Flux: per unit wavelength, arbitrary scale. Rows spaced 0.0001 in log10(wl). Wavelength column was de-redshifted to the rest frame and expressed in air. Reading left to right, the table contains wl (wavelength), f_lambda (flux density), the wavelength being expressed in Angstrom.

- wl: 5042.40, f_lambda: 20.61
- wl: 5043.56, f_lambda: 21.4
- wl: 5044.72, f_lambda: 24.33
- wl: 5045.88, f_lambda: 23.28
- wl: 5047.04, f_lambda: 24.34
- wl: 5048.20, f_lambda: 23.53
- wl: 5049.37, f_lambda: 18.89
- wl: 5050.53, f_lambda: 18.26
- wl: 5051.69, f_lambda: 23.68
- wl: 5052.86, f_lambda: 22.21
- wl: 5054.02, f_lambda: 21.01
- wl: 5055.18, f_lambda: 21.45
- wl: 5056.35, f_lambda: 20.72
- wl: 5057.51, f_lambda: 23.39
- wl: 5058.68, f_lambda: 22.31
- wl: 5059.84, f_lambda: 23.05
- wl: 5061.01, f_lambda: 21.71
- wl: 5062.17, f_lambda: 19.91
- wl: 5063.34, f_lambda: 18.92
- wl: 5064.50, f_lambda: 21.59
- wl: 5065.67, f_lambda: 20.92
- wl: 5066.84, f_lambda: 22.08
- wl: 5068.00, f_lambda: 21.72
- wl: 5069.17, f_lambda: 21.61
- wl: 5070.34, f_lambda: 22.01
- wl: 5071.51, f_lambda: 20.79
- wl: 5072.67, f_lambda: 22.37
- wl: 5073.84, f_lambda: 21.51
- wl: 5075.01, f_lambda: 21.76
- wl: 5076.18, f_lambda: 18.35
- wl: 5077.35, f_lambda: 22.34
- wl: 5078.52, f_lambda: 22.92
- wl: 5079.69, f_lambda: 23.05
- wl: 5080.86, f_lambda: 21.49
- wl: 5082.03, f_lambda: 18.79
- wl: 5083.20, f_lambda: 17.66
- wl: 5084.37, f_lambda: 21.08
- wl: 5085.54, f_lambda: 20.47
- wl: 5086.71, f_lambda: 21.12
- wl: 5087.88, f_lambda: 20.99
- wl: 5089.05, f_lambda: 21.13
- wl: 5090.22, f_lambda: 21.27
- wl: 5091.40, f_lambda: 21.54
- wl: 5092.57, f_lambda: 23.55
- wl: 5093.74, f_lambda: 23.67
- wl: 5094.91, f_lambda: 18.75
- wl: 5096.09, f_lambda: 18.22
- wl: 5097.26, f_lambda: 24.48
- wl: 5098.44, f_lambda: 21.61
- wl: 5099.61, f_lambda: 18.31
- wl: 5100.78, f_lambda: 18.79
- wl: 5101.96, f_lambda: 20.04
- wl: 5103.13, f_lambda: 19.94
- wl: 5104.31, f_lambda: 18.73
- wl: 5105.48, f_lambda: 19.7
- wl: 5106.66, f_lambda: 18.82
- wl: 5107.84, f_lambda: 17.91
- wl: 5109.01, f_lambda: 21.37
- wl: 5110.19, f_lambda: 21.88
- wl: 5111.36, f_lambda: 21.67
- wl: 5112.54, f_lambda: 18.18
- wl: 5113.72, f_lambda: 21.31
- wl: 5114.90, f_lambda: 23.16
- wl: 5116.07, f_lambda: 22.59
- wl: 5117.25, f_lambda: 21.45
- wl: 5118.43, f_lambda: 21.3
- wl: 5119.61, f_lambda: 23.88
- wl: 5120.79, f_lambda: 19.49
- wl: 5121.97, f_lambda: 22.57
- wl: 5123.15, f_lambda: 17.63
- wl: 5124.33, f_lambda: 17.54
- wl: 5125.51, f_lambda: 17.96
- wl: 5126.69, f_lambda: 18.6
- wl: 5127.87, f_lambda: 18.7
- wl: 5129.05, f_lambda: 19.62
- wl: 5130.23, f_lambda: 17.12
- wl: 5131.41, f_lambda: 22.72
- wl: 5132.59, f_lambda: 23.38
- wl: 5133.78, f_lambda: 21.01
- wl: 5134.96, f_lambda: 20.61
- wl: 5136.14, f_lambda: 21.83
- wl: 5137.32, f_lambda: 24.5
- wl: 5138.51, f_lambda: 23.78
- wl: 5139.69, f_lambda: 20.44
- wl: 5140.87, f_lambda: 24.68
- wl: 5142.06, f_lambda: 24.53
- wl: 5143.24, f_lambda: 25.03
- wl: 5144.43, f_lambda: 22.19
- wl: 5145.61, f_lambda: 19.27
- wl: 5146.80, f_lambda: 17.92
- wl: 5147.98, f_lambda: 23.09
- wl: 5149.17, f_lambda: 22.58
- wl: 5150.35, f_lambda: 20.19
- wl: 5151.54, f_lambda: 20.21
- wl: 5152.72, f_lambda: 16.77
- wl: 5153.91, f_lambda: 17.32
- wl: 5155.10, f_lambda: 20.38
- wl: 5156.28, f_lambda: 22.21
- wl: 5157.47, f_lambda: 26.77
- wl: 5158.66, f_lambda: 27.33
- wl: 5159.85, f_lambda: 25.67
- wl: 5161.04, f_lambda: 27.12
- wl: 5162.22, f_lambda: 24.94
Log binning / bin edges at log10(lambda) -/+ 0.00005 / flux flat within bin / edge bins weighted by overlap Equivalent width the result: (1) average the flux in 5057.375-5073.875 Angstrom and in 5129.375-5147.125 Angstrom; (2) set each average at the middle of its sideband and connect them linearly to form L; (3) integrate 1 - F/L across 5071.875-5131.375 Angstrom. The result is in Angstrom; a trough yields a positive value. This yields 3.28 Angstrom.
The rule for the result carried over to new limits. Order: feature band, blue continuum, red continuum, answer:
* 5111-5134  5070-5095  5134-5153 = 1.2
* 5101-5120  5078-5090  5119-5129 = -0.7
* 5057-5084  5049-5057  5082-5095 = -0.4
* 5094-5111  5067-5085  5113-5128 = 0.6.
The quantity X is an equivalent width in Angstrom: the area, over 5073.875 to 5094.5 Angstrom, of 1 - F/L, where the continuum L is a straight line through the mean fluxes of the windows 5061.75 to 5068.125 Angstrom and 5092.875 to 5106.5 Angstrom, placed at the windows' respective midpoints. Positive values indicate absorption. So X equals -0.7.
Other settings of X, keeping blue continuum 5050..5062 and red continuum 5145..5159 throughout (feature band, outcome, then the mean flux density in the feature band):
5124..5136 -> 0.8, 19.9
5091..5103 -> 0.3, 20.9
